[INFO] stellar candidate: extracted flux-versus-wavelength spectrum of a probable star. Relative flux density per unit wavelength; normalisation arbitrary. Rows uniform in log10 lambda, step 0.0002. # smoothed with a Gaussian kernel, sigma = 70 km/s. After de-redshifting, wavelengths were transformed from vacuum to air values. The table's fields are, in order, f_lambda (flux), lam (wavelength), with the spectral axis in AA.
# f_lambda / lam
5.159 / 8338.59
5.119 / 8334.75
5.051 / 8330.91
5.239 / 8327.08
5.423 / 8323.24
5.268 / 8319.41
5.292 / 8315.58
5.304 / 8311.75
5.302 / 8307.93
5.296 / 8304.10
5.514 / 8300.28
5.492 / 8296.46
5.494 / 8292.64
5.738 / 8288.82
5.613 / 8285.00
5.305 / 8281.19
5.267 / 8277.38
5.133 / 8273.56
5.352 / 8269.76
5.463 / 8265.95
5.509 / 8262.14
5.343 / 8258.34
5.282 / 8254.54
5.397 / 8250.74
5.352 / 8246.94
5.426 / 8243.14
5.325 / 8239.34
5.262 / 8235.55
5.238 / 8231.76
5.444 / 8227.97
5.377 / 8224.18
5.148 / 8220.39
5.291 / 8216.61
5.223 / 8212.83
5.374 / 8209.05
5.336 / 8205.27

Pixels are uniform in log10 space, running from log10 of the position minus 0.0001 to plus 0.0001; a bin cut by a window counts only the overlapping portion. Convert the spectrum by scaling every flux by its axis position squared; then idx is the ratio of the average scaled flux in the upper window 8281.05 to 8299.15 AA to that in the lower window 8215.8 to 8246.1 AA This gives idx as 1.1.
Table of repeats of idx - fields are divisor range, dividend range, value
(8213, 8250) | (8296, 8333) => 1.02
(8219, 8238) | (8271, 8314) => 1.04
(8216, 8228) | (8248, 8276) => 1.02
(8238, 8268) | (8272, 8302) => 1.02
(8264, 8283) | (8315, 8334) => 1.00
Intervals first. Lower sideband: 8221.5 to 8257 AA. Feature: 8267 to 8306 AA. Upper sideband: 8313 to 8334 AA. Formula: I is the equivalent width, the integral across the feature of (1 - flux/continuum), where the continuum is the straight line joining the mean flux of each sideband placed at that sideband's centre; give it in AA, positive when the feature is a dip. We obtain -1.0 AA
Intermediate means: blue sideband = 5.34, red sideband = 5.25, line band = 5.42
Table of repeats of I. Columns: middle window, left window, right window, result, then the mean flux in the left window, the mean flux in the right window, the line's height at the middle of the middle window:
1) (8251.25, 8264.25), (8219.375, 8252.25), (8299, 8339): -0.2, 5.33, 5.27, 5.32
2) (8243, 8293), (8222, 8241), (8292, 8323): -0.5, 5.33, 5.37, 5.35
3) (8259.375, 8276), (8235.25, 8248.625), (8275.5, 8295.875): 0.2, 5.35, 5.48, 5.43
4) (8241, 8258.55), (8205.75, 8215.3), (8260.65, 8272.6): 0.1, 5.31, 5.42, 5.38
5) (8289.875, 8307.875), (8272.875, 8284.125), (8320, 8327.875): -0.5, 5.28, 5.33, 5.3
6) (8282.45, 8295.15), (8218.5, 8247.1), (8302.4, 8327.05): -0.7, 5.32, 5.31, 5.31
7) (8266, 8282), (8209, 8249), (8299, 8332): 0.1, 5.31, 5.3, 5.31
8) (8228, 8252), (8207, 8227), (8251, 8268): 0.0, 5.29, 5.4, 5.35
